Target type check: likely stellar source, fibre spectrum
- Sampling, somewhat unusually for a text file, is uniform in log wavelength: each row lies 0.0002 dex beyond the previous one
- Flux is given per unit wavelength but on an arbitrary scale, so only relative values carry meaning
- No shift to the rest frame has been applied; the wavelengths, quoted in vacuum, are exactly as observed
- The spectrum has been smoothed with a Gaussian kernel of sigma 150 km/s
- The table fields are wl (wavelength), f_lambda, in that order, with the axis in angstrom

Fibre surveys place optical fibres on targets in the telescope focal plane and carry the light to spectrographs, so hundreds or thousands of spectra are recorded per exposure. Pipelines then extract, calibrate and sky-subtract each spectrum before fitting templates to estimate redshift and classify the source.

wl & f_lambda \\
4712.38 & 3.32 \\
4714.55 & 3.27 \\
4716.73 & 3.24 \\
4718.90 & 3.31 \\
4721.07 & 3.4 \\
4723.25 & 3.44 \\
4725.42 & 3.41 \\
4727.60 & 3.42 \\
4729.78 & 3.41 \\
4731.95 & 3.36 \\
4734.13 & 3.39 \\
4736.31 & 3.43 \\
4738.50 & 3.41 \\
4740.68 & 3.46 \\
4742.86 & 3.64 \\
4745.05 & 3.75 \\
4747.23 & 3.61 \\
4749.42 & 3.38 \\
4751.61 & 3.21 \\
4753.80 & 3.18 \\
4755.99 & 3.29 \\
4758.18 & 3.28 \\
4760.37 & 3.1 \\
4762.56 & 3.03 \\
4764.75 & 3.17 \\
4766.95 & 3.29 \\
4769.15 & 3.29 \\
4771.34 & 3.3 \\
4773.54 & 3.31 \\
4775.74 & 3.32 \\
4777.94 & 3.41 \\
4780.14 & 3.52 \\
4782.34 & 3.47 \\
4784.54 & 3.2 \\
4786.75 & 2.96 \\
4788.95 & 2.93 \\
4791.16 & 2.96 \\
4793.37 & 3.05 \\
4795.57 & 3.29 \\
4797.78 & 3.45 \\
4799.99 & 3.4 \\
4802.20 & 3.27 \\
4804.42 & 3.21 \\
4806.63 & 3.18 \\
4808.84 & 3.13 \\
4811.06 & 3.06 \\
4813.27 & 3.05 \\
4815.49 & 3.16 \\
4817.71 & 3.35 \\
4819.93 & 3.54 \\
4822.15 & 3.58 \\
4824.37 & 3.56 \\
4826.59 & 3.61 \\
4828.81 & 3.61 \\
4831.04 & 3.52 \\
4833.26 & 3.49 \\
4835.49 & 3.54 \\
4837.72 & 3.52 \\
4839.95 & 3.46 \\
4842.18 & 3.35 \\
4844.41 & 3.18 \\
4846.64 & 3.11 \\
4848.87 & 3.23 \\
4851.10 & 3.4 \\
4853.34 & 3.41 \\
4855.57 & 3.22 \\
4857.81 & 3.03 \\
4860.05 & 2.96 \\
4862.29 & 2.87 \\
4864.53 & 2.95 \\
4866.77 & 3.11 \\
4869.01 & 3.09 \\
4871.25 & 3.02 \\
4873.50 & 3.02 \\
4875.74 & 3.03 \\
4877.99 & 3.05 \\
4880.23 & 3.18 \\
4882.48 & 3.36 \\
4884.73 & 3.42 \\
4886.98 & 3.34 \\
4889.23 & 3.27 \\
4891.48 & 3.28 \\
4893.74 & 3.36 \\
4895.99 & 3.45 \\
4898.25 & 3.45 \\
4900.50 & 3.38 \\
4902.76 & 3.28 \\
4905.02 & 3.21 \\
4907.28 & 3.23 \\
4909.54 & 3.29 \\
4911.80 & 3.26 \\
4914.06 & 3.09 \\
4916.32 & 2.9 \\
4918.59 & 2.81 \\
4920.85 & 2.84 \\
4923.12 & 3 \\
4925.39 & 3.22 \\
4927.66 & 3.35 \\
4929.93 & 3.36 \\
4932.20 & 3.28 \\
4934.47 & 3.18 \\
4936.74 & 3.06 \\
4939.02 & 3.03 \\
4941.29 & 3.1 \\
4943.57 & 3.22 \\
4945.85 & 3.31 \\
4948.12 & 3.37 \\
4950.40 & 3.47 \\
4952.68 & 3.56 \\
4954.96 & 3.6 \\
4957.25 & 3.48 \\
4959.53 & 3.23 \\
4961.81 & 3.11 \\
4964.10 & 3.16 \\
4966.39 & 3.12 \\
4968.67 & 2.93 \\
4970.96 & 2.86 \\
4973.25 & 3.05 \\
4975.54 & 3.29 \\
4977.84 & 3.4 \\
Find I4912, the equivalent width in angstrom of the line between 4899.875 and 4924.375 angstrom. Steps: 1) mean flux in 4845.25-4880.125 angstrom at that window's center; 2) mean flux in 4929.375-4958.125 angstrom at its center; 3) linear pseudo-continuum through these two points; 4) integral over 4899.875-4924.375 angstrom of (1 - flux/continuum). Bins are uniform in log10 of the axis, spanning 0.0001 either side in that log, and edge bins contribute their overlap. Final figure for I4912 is 0.87 angstrom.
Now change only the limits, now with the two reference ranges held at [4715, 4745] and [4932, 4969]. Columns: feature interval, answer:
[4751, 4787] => 1.3 angstrom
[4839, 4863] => 0.9 angstrom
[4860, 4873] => 1.2 angstrom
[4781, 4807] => 1.3 angstrom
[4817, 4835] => -1.0 angstrom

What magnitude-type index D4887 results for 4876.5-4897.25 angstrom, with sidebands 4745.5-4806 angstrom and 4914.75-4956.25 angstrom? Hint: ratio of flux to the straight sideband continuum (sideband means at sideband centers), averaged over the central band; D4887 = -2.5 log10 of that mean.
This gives -0.025 mag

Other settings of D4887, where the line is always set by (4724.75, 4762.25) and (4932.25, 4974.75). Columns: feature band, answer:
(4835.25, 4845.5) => -0.03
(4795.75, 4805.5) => 0.00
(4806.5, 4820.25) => 0.05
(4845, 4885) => 0.05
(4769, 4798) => 0.04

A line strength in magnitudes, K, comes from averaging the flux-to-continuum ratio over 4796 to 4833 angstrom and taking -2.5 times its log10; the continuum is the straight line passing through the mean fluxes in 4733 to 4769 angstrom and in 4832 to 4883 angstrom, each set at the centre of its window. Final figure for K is -0.03 mag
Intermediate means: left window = 3.35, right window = 3.2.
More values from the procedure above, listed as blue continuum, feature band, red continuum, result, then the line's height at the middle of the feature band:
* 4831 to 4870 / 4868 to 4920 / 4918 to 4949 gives 0.00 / 3.2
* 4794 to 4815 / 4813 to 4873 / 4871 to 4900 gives -0.02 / 3.24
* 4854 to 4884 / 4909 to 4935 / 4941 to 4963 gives 0.04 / 3.25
